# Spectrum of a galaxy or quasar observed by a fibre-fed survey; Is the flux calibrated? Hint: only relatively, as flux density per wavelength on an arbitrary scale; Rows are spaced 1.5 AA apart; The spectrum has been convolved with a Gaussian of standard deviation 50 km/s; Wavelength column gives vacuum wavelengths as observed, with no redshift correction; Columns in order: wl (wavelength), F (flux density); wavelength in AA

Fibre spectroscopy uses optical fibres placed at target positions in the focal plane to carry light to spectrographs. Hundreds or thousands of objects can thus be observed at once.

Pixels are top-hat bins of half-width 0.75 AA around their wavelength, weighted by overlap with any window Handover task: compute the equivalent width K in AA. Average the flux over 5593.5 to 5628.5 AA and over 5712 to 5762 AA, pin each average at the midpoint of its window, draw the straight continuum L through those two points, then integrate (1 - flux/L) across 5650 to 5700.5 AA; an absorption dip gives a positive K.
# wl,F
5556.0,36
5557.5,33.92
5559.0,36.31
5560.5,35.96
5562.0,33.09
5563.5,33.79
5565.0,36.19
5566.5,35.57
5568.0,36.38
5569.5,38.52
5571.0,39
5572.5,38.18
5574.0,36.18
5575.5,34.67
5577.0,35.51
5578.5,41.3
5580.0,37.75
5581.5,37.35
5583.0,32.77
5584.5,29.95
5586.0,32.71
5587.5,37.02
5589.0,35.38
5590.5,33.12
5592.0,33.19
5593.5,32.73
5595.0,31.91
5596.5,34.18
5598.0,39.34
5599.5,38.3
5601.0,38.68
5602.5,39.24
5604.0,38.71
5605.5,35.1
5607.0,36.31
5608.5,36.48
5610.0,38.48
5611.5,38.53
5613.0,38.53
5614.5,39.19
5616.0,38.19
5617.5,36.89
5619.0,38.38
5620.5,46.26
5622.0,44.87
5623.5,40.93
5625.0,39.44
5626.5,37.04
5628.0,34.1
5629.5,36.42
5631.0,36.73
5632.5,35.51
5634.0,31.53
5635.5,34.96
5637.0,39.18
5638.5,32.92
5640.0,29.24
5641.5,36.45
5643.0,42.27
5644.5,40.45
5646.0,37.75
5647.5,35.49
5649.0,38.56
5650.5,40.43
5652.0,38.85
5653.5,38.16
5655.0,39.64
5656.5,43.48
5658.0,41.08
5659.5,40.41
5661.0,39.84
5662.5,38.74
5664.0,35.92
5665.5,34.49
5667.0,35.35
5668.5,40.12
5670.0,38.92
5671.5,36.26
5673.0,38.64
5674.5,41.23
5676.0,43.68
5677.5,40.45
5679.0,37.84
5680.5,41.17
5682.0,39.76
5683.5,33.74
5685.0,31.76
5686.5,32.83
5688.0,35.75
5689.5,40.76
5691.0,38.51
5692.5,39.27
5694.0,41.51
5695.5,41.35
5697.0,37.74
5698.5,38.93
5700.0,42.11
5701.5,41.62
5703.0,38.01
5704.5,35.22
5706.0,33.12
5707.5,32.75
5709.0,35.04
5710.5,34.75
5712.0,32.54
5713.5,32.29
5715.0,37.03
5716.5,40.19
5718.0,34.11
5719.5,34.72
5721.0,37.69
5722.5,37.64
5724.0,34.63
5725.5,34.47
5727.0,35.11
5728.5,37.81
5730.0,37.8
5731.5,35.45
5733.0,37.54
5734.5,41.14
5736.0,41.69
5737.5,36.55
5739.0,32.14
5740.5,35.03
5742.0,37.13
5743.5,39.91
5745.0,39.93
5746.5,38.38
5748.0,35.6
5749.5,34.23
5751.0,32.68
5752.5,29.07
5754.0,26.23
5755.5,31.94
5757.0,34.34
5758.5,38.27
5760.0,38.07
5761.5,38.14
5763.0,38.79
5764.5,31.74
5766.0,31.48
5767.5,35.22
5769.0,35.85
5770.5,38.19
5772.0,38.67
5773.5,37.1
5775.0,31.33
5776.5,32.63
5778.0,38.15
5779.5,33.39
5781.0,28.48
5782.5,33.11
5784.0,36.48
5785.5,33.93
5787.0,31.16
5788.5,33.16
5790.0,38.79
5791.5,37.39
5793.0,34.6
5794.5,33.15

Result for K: -2.4 AA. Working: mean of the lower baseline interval 38.1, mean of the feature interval 38.8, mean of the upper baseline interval 35.9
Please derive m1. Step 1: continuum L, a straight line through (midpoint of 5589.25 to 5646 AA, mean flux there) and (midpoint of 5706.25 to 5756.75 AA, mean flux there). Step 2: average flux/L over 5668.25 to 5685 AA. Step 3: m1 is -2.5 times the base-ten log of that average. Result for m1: -0.08 mag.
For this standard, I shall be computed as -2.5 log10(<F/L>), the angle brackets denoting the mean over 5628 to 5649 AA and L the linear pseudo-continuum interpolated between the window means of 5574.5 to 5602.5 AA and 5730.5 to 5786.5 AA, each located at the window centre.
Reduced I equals -0.02 mag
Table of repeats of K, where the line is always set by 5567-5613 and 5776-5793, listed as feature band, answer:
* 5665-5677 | -1.1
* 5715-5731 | -0.7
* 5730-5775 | -1.6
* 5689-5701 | -1.7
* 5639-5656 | -1.1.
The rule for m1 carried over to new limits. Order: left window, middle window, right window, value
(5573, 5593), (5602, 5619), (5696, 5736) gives -0.07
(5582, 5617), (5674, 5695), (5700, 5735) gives -0.07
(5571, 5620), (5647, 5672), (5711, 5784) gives -0.07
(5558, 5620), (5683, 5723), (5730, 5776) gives -0.02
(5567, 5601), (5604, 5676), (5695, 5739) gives -0.06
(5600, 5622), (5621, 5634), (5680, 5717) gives 0.01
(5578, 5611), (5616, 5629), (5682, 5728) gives -0.10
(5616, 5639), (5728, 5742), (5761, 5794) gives -0.05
